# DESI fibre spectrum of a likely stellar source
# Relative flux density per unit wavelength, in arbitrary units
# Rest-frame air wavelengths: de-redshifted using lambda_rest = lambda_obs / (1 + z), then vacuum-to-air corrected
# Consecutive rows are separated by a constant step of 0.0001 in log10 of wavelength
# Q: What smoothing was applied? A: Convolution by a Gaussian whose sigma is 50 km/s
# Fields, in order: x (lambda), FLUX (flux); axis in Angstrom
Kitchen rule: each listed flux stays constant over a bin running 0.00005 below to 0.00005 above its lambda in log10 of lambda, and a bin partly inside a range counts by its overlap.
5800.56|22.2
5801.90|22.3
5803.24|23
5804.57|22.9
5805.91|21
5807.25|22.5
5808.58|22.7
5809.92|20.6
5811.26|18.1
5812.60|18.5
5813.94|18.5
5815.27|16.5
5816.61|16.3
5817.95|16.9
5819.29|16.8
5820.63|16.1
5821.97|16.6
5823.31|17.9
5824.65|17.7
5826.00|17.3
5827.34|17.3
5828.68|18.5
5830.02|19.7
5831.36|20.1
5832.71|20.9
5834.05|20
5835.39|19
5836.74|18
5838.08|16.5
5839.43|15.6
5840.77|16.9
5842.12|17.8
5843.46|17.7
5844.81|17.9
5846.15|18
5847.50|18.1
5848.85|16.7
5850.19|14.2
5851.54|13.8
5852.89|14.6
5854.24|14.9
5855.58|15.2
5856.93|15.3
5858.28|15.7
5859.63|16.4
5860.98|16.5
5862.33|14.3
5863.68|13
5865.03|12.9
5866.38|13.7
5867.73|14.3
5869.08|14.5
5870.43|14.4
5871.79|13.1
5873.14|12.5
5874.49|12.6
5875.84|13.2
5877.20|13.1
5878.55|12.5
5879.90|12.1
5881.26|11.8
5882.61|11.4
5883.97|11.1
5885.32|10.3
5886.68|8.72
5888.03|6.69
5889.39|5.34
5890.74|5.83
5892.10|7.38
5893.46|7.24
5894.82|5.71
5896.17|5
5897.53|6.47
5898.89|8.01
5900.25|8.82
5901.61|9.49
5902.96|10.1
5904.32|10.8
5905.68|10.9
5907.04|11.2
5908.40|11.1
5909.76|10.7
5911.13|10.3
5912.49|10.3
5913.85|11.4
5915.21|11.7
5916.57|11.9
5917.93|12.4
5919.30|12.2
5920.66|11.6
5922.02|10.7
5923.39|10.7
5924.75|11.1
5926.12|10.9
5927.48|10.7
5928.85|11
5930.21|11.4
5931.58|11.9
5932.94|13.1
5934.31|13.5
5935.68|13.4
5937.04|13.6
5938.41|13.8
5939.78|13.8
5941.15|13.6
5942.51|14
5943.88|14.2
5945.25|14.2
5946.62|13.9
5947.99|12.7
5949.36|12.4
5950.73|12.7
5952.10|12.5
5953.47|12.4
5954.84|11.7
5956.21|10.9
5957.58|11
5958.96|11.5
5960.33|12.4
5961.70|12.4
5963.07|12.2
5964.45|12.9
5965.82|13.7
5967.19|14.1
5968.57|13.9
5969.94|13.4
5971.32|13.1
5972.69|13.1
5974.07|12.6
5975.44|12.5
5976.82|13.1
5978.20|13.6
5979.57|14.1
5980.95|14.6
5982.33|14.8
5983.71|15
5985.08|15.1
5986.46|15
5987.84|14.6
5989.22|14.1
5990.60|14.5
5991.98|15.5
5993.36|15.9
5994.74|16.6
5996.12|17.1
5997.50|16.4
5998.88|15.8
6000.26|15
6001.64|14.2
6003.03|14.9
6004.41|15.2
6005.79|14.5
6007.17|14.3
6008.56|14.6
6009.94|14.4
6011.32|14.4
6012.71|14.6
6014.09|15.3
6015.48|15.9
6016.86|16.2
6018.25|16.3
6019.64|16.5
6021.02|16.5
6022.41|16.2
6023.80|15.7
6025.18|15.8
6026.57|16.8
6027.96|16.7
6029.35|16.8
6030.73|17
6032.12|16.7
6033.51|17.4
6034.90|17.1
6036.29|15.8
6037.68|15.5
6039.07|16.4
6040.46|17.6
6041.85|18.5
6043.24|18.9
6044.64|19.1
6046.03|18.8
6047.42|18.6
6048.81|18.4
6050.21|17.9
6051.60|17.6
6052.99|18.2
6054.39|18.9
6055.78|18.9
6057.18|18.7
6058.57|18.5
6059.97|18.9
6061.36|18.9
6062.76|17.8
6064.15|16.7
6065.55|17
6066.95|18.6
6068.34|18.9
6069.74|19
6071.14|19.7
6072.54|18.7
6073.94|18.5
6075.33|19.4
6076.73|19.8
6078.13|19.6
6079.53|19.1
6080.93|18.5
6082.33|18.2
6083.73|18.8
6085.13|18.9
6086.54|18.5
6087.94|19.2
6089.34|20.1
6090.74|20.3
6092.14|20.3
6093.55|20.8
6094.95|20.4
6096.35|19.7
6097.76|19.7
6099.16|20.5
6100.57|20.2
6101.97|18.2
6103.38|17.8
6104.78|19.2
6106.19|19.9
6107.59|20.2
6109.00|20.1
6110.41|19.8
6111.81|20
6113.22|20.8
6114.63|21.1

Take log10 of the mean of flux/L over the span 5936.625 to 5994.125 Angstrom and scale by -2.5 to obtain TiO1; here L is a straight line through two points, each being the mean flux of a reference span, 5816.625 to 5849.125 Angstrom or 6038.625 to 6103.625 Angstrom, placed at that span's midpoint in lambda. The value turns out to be 0.339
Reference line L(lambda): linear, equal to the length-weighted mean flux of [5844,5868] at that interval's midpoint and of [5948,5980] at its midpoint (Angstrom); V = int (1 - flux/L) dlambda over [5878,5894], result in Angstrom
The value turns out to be 5.95 Angstrom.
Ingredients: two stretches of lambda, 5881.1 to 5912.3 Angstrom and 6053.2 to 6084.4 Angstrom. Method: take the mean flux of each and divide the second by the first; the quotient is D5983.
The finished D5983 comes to 2.1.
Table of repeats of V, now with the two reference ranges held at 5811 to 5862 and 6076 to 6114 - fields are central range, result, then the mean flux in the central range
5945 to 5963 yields 5.86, 12.3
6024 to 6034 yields 1.20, 16.7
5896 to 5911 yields 6.97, 9.51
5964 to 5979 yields 4.18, 13.3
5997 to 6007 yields 1.94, 15.1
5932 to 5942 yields 2.53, 13.5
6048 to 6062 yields 0.52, 18.5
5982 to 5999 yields 2.91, 15.4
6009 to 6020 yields 2.00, 15.4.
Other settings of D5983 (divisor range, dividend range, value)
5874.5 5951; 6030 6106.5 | 1.70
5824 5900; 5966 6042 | 1.10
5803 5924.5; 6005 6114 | 1.28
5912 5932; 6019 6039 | 1.45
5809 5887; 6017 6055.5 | 1.09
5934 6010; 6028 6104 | 1.34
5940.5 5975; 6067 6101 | 1.51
